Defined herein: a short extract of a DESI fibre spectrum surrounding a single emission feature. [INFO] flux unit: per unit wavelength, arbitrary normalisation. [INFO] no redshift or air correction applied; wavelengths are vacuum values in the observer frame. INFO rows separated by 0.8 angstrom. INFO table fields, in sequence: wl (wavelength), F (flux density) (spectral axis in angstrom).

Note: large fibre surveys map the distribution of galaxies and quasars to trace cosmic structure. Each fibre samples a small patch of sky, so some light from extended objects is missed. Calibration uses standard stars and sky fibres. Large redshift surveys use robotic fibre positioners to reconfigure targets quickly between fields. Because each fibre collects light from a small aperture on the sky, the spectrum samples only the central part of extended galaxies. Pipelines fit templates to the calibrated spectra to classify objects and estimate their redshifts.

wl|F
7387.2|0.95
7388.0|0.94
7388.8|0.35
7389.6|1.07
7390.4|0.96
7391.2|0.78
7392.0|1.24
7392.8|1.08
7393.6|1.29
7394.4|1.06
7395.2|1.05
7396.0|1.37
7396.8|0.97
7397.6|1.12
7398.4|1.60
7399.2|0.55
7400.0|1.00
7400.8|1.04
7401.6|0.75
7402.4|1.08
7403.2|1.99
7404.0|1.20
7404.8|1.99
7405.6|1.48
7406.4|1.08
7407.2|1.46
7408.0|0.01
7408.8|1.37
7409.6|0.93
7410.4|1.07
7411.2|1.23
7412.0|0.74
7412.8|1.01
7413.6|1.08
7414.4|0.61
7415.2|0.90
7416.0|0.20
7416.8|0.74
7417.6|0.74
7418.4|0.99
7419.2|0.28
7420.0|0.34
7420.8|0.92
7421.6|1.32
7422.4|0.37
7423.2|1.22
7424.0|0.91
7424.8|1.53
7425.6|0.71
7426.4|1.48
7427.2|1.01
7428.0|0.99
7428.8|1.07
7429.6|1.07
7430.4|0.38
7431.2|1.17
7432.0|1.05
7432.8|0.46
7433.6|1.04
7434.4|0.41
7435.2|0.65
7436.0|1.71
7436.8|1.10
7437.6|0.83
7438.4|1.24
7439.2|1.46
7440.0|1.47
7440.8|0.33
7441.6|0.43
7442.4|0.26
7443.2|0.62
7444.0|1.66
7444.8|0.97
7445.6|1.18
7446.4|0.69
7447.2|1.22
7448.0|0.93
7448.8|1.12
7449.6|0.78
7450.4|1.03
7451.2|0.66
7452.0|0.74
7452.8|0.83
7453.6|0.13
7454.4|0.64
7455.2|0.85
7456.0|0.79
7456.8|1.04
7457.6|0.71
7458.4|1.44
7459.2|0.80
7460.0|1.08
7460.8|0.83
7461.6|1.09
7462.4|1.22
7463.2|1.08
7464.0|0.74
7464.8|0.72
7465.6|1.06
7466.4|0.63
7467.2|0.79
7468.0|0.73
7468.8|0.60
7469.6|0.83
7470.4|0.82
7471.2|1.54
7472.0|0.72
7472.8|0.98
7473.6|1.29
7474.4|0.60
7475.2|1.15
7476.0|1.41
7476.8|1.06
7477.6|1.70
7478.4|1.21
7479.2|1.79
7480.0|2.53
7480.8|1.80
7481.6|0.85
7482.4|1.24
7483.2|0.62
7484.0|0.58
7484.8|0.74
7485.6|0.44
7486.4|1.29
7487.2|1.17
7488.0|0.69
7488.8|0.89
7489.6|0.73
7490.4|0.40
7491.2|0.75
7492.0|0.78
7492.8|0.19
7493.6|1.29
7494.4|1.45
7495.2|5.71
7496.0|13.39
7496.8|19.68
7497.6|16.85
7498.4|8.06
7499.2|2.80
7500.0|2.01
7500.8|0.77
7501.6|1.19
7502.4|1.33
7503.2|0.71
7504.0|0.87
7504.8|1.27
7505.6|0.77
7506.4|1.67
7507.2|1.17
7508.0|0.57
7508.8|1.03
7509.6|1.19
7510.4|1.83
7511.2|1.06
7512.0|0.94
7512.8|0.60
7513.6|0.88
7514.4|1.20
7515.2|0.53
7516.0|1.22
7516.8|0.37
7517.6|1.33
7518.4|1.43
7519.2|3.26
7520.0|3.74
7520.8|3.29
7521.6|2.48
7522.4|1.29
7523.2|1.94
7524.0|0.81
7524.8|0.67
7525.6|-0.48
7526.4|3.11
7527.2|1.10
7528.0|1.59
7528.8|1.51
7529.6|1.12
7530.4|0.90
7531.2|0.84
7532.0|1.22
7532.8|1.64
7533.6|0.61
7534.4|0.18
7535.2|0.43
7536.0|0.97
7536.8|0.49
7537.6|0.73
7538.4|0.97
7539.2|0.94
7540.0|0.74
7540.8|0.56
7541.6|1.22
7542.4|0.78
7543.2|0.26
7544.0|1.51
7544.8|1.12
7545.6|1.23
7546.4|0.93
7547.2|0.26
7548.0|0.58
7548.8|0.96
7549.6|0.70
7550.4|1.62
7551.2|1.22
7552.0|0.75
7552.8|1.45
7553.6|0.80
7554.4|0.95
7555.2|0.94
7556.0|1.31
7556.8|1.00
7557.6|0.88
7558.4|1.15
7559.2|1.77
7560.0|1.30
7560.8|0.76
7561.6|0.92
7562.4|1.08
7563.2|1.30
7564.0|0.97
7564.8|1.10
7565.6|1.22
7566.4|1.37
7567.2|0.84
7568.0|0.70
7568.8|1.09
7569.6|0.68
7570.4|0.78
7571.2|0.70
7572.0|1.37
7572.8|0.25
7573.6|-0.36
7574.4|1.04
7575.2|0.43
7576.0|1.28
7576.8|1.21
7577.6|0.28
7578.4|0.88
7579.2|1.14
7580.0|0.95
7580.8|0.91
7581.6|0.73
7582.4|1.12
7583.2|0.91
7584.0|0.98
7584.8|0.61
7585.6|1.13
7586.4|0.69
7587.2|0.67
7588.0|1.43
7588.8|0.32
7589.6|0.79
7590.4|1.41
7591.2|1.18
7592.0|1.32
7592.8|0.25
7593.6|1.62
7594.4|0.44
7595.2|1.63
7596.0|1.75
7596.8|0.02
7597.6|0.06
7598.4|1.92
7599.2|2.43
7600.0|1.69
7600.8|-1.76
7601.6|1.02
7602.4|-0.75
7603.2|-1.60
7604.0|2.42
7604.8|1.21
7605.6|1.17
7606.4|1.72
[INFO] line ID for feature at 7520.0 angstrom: [N II]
